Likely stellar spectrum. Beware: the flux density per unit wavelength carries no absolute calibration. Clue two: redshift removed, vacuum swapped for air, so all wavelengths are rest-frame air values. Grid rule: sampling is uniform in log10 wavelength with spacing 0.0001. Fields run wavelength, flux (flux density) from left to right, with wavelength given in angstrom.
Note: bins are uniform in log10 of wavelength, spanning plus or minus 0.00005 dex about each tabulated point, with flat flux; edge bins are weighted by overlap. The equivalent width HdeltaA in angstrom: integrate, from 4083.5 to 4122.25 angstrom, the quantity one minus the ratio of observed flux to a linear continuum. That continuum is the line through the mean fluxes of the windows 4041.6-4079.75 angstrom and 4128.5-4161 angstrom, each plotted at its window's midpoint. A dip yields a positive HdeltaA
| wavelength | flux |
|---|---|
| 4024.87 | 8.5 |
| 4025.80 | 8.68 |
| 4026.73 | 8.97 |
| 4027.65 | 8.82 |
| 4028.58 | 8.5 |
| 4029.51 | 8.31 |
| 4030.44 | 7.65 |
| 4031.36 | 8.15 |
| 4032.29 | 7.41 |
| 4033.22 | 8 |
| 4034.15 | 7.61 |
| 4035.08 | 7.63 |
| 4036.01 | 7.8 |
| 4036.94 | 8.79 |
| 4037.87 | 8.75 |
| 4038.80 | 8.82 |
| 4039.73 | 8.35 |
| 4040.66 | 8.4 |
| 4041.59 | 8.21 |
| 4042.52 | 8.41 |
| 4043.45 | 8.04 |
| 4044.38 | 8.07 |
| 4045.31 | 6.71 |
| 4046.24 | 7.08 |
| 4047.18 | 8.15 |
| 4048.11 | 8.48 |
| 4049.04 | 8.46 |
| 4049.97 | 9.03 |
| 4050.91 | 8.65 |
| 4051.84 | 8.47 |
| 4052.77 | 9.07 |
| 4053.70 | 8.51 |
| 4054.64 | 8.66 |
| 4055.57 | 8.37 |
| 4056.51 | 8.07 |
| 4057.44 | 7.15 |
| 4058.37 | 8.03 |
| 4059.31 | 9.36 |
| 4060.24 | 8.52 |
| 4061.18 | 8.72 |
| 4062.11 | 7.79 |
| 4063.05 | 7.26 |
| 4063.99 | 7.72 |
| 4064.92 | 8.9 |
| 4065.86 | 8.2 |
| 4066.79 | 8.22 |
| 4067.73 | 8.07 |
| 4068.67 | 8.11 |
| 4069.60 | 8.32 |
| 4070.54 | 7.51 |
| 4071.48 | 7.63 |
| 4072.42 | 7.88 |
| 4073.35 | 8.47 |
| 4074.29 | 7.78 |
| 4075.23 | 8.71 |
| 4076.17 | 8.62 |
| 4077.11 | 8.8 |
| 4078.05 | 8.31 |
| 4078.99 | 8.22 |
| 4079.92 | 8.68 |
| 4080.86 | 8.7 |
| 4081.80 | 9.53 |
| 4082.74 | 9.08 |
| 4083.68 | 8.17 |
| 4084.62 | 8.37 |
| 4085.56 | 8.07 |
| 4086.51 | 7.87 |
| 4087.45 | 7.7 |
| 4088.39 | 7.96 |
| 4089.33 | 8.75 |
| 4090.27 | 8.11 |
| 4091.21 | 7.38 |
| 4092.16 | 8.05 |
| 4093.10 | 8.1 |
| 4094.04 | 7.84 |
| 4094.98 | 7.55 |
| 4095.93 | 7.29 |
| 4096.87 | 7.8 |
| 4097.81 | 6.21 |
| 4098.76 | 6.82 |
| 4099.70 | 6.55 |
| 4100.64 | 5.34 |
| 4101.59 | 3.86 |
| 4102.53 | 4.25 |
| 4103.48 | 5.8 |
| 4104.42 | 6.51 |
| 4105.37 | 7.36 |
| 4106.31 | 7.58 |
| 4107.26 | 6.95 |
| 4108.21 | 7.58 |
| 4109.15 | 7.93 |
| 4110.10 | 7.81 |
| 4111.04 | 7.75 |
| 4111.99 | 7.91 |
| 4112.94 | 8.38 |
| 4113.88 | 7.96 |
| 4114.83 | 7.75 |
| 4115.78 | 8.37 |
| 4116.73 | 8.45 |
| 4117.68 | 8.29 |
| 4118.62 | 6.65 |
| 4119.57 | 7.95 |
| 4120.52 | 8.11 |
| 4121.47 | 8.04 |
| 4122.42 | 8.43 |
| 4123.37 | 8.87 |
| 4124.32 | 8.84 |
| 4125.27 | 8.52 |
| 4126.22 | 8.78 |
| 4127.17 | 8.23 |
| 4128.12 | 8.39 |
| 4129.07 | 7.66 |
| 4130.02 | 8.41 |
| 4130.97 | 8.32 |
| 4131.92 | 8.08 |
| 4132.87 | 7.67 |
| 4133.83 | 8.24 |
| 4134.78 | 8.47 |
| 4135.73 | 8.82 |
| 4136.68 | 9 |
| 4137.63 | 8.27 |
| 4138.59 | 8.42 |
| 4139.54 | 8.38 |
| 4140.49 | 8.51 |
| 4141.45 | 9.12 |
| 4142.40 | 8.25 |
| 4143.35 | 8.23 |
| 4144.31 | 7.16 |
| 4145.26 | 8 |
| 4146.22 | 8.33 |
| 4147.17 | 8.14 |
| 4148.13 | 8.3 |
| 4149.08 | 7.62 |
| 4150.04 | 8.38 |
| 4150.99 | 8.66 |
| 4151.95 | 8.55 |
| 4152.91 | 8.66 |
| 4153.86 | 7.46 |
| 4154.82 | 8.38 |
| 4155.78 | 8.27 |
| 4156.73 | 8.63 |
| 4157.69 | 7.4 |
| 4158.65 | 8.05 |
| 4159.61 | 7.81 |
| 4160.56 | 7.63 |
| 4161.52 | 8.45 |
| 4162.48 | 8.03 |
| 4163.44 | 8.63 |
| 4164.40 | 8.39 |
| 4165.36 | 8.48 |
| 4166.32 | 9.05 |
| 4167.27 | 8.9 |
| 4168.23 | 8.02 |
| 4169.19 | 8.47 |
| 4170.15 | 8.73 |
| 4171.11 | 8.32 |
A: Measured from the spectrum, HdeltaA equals 3.6 angstrom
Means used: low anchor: 8.22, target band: 7.44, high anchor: 8.22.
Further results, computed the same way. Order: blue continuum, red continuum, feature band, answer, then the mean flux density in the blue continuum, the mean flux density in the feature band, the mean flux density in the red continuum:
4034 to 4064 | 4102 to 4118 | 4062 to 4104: 0.3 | 8.23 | 7.74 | 7.43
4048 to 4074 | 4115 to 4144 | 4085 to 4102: 2.0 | 8.27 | 7.31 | 8.31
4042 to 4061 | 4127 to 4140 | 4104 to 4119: 1.1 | 8.27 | 7.71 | 8.32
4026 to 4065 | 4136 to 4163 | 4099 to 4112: 2.5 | 8.23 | 6.62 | 8.22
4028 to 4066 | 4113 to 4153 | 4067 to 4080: 0.0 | 8.2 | 8.21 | 8.27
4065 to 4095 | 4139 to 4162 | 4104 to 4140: 0.5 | 8.23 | 8.08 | 8.18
